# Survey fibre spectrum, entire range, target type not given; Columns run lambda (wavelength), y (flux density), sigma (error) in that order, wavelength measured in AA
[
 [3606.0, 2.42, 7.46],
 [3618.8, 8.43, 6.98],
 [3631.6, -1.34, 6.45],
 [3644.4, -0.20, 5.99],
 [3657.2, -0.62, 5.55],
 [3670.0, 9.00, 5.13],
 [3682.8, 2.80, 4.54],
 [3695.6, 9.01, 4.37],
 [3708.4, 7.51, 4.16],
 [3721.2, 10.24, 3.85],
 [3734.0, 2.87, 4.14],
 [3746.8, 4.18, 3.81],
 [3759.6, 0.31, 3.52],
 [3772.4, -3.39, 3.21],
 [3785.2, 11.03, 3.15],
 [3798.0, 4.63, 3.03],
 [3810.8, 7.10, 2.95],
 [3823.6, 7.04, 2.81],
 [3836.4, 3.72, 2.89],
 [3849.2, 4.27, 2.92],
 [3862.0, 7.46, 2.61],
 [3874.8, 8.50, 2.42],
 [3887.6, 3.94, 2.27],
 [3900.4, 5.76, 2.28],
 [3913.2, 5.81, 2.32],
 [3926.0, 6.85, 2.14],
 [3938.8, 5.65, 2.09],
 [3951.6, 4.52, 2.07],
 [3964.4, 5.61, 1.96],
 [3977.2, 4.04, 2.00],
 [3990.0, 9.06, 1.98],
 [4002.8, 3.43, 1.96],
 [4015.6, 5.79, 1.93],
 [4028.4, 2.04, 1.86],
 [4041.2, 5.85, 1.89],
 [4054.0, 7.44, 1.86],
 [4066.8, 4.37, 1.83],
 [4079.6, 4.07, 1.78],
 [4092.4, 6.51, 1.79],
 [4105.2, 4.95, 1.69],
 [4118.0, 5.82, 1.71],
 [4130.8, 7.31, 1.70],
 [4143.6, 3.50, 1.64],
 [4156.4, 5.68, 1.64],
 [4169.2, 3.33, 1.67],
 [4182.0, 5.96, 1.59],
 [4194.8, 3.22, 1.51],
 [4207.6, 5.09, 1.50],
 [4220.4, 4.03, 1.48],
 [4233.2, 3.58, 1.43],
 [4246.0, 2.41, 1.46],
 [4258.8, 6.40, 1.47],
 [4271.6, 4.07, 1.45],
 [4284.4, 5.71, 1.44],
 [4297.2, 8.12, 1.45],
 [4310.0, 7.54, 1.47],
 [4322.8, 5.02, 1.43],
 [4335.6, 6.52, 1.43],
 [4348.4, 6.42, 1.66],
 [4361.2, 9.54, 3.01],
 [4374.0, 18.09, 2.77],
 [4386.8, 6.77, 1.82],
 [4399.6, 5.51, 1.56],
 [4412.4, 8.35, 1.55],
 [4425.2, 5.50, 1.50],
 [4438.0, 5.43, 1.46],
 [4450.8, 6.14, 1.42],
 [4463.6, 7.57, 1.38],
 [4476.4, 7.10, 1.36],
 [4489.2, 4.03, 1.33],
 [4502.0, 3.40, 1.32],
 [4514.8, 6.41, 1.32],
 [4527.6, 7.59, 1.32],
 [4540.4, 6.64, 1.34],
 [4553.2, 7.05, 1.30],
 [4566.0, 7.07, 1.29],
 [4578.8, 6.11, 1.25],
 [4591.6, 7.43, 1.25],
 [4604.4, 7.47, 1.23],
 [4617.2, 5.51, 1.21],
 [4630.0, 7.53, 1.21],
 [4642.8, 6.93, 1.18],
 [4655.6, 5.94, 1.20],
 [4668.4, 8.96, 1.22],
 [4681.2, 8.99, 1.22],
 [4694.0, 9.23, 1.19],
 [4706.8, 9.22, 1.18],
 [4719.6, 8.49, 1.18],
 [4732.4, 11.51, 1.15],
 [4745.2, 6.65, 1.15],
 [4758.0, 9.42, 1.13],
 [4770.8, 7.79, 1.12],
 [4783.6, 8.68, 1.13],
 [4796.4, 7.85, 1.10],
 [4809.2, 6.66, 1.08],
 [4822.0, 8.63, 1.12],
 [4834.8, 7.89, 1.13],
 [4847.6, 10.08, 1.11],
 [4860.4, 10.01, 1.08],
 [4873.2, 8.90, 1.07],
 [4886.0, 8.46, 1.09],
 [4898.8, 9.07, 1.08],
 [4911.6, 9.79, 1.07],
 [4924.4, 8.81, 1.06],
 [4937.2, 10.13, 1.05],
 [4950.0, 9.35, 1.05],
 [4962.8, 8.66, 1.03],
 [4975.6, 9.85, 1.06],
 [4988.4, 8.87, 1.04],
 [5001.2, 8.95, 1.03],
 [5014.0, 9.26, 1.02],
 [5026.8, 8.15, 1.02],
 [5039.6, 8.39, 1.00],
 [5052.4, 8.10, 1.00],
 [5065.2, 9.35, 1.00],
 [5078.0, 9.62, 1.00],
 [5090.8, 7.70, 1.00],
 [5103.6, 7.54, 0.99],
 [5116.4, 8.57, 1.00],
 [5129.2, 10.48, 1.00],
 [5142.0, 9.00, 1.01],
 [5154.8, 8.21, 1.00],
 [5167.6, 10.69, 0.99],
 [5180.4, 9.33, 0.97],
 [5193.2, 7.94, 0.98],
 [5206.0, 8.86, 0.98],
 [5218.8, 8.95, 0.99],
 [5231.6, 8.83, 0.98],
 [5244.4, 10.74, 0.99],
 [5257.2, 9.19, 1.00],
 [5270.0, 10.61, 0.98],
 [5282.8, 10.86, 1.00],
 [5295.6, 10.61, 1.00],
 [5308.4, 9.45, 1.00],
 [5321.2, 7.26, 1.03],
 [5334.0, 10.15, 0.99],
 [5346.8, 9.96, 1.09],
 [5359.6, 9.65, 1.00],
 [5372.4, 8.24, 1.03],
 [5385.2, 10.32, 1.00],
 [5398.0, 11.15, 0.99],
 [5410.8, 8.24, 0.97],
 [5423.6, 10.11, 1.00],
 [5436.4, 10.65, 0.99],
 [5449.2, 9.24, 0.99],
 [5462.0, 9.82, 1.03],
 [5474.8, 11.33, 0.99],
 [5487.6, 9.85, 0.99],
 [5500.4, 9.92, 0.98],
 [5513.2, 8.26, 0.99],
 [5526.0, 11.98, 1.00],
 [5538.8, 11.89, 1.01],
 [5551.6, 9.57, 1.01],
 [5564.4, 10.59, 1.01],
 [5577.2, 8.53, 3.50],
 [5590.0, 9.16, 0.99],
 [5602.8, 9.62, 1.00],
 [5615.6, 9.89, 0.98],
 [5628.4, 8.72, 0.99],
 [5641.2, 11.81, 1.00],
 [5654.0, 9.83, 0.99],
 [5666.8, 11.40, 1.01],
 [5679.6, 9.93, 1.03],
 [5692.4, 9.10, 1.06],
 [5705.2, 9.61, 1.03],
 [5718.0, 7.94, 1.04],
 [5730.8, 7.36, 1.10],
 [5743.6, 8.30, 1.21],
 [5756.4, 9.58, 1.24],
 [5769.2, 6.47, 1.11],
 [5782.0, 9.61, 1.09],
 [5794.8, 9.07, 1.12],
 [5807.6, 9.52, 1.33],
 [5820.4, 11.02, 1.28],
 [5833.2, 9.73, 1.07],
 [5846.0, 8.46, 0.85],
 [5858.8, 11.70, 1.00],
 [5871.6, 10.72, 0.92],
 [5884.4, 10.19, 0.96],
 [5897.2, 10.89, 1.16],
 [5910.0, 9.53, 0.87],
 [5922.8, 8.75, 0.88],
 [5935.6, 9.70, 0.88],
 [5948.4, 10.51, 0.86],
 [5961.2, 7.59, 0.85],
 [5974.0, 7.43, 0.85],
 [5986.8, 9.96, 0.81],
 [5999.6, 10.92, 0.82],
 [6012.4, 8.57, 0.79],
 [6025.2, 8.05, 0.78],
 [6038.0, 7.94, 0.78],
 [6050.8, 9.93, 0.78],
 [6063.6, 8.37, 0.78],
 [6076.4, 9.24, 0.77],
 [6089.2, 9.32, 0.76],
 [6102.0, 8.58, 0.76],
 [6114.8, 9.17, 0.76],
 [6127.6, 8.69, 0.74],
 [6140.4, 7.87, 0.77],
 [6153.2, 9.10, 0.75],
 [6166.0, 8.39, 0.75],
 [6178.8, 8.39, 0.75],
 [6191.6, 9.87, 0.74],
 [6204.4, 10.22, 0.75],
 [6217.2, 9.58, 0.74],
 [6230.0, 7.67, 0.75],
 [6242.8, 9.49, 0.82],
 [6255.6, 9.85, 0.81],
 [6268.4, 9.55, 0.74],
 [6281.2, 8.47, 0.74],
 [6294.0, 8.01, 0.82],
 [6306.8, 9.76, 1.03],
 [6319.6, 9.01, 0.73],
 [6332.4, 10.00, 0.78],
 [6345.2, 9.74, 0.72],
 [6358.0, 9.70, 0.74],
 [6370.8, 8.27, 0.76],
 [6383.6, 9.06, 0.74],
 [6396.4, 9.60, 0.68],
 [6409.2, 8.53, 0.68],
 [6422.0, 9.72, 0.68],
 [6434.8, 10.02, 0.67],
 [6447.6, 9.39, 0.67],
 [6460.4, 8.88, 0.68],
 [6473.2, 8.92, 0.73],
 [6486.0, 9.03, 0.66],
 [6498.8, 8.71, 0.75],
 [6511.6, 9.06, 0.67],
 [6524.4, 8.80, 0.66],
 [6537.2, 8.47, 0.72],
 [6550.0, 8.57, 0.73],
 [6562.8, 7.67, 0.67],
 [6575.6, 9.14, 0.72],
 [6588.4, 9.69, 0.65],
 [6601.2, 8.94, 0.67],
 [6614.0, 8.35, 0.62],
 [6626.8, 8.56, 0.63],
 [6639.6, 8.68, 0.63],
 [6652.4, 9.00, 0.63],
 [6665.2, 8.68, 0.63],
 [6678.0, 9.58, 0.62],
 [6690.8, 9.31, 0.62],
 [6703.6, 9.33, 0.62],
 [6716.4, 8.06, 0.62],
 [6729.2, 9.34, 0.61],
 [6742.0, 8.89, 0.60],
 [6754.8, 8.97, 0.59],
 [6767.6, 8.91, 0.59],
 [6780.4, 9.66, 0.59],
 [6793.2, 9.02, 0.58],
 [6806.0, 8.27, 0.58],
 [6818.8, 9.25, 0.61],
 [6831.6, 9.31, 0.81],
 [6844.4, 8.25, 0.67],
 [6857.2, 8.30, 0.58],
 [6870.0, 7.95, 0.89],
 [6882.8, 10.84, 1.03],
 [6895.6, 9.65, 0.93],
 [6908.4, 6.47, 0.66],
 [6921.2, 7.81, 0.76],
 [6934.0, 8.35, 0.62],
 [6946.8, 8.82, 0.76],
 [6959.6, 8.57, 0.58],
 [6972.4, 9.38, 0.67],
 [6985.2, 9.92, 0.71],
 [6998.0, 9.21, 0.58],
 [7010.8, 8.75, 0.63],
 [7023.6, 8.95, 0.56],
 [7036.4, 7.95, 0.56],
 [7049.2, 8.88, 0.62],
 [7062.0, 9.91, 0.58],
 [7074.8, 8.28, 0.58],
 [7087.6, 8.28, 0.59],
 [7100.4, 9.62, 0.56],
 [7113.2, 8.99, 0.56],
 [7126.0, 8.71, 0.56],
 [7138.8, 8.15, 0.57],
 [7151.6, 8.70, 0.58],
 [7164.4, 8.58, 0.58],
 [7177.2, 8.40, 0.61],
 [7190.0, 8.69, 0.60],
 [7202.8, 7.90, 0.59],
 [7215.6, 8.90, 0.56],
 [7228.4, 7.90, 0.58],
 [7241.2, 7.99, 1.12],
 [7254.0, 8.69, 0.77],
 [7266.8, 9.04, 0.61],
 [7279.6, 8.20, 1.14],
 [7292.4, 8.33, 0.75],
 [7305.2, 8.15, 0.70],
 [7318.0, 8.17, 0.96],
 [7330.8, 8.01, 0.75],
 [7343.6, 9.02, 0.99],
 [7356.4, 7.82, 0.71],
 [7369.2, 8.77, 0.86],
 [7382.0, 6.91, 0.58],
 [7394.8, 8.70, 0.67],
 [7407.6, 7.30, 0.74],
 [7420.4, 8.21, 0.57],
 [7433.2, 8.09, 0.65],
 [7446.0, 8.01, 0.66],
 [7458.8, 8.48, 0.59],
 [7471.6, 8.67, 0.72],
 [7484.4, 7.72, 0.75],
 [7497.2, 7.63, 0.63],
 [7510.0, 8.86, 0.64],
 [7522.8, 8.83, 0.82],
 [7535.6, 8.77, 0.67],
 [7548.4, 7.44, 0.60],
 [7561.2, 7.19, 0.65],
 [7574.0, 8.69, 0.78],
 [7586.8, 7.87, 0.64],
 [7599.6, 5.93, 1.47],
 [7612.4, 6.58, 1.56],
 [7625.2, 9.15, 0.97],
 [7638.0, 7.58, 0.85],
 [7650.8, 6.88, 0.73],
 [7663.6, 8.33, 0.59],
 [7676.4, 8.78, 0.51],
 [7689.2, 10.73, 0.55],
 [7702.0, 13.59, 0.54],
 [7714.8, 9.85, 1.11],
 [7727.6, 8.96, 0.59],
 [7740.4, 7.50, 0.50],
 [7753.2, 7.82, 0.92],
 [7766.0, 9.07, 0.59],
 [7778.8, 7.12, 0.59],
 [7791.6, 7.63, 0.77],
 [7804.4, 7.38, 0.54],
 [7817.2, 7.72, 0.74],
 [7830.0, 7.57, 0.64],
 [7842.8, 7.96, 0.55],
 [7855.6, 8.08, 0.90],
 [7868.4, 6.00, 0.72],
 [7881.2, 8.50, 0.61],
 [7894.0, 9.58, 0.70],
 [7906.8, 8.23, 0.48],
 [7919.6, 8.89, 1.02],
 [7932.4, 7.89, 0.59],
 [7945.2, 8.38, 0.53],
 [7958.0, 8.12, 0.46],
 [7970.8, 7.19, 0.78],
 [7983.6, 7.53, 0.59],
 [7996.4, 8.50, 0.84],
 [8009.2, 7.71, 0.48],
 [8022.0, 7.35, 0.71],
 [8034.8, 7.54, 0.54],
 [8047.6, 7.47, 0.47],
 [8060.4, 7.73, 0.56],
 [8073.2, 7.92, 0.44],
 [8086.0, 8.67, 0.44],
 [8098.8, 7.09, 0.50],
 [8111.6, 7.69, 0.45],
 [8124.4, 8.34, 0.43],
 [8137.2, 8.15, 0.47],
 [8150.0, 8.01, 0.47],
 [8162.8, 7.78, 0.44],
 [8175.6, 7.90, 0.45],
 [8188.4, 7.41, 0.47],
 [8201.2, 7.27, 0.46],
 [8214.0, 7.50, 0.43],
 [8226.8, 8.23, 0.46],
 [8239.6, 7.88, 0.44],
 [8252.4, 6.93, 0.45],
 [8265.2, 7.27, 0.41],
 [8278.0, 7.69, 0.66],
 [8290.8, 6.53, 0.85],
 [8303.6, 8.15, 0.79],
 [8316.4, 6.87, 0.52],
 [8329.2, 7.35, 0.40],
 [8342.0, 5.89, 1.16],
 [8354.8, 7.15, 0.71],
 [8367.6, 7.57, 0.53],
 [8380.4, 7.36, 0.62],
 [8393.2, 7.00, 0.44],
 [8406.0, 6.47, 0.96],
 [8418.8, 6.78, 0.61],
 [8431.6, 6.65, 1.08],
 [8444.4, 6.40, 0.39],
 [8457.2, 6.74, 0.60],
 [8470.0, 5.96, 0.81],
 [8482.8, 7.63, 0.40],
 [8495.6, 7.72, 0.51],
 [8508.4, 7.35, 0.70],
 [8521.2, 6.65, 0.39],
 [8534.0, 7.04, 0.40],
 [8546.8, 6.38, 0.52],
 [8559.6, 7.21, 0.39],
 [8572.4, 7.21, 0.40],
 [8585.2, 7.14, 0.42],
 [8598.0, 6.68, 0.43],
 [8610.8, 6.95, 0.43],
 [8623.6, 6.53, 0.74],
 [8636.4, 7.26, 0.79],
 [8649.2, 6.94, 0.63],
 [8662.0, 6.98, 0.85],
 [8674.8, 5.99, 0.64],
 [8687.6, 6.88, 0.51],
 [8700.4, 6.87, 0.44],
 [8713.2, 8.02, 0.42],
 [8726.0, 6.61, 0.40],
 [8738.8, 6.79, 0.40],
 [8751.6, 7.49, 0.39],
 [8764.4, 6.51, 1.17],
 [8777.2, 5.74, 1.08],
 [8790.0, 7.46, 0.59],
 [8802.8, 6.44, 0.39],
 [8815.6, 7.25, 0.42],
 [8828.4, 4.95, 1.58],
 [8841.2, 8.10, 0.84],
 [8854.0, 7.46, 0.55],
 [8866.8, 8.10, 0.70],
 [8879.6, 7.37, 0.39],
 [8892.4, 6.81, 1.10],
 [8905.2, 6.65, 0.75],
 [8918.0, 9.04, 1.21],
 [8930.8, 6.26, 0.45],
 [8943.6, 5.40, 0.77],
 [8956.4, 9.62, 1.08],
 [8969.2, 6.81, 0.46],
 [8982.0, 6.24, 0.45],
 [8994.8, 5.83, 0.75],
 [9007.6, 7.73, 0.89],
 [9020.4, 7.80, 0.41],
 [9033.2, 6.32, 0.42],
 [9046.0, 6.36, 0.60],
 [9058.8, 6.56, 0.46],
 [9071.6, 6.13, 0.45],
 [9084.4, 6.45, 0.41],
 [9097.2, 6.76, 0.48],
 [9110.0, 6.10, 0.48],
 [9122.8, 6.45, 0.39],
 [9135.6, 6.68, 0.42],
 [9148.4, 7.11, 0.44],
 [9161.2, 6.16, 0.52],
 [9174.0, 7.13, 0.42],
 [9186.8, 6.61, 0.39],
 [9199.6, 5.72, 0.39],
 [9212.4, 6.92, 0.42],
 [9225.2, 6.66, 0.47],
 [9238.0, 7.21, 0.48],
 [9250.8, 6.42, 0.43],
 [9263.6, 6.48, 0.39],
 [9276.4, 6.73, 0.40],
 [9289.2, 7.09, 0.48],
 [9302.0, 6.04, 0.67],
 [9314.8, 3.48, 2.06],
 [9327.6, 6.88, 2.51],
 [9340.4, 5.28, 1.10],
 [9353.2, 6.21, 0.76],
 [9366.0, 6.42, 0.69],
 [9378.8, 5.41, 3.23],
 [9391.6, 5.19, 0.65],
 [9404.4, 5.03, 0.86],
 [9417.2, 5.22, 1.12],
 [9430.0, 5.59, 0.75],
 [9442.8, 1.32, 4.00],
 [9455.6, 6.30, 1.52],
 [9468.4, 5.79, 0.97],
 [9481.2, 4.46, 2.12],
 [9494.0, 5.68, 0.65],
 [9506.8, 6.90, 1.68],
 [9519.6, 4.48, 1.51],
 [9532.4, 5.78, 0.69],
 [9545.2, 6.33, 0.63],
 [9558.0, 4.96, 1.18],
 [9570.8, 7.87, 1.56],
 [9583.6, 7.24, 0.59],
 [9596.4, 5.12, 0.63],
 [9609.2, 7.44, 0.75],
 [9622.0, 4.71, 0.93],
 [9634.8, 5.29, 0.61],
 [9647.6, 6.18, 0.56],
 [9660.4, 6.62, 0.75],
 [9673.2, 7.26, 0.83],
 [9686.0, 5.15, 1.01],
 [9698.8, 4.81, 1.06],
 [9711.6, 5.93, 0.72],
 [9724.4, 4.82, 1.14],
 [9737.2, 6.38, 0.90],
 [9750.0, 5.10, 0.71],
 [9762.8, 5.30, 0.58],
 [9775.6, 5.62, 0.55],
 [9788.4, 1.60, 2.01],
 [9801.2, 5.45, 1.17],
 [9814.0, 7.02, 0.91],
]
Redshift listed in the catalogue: 0.17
